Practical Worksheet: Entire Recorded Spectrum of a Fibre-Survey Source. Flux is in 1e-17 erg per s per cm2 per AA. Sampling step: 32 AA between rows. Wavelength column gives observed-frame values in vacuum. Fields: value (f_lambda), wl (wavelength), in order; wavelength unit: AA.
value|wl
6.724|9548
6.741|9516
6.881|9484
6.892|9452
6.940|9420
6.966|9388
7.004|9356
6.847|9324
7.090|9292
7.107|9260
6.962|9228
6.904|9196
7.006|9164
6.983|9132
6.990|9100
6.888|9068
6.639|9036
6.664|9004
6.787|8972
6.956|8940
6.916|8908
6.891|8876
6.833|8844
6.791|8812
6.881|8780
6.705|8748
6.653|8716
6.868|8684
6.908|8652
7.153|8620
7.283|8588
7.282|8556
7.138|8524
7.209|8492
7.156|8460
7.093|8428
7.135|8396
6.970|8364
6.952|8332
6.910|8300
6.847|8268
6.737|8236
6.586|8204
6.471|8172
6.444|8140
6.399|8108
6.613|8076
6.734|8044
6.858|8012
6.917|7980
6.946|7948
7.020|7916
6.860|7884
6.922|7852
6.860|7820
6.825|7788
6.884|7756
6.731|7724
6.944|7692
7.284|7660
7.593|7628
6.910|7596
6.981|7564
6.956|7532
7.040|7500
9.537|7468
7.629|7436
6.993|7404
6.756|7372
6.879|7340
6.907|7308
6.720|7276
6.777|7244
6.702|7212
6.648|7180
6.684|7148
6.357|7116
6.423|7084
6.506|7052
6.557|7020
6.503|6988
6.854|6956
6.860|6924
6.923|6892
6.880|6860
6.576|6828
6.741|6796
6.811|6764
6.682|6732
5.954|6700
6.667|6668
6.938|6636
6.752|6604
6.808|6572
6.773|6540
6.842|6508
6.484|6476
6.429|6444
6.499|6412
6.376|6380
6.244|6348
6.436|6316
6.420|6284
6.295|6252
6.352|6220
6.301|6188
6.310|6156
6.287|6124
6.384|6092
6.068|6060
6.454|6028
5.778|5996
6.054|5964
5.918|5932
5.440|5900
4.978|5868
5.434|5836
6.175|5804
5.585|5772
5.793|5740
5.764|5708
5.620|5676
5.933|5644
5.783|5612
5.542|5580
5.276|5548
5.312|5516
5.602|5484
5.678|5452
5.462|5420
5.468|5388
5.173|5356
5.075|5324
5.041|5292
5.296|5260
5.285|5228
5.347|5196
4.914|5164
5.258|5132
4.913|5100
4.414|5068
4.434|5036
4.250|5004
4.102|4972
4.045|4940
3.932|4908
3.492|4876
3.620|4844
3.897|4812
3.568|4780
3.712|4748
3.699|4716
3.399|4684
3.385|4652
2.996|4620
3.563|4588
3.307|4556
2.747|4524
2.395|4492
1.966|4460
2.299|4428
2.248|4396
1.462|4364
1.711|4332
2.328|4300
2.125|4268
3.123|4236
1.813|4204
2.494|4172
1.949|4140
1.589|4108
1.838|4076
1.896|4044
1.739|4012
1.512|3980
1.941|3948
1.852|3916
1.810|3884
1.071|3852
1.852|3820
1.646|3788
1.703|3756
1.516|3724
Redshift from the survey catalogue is 0.136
